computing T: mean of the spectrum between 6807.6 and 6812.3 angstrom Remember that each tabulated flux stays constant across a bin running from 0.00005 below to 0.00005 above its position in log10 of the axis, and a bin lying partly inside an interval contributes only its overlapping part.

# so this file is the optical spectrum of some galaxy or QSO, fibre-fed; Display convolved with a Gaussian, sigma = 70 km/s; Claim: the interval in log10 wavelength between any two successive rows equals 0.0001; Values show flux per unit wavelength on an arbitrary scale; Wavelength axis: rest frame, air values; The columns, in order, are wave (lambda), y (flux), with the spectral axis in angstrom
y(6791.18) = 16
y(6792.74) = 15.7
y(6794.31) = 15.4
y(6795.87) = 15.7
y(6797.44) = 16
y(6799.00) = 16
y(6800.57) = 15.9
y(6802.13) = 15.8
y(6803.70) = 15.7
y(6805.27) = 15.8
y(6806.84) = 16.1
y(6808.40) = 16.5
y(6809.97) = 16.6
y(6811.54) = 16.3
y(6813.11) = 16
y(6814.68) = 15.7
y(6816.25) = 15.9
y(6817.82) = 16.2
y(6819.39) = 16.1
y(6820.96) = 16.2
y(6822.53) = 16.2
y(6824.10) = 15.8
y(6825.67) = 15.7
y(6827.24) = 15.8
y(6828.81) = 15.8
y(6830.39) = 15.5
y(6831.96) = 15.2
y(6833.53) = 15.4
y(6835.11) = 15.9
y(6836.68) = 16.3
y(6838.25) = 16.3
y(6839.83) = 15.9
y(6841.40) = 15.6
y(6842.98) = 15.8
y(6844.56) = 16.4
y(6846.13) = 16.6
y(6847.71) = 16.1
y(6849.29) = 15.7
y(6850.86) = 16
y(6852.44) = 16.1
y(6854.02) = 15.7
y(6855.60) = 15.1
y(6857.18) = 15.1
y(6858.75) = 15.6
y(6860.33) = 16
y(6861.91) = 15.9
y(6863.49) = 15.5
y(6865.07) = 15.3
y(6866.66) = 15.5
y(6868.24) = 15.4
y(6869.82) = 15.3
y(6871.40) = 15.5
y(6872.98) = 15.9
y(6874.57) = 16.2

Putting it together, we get 16.5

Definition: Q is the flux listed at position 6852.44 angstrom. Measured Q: 16.1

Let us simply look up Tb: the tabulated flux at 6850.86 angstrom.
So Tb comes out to 16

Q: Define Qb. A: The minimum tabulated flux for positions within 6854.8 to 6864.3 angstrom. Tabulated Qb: 15.1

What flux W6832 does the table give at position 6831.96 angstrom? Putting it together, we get 15.2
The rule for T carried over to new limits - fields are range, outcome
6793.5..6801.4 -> 15.8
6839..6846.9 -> 16.1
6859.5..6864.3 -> 15.8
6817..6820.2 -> 16.1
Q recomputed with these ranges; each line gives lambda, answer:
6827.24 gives 15.8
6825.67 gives 15.7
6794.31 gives 15.4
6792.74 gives 15.7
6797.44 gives 16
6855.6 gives 15.1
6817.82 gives 16.2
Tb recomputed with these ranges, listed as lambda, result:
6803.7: 15.7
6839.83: 15.9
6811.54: 16.3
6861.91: 15.9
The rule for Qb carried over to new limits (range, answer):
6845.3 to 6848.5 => 16.1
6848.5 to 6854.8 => 15.7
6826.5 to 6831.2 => 15.5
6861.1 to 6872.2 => 15.3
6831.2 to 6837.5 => 15.2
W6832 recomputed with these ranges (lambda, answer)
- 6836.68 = 16.3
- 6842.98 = 15.8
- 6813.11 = 16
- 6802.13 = 15.8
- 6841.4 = 15.6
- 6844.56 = 16.4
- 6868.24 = 15.4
